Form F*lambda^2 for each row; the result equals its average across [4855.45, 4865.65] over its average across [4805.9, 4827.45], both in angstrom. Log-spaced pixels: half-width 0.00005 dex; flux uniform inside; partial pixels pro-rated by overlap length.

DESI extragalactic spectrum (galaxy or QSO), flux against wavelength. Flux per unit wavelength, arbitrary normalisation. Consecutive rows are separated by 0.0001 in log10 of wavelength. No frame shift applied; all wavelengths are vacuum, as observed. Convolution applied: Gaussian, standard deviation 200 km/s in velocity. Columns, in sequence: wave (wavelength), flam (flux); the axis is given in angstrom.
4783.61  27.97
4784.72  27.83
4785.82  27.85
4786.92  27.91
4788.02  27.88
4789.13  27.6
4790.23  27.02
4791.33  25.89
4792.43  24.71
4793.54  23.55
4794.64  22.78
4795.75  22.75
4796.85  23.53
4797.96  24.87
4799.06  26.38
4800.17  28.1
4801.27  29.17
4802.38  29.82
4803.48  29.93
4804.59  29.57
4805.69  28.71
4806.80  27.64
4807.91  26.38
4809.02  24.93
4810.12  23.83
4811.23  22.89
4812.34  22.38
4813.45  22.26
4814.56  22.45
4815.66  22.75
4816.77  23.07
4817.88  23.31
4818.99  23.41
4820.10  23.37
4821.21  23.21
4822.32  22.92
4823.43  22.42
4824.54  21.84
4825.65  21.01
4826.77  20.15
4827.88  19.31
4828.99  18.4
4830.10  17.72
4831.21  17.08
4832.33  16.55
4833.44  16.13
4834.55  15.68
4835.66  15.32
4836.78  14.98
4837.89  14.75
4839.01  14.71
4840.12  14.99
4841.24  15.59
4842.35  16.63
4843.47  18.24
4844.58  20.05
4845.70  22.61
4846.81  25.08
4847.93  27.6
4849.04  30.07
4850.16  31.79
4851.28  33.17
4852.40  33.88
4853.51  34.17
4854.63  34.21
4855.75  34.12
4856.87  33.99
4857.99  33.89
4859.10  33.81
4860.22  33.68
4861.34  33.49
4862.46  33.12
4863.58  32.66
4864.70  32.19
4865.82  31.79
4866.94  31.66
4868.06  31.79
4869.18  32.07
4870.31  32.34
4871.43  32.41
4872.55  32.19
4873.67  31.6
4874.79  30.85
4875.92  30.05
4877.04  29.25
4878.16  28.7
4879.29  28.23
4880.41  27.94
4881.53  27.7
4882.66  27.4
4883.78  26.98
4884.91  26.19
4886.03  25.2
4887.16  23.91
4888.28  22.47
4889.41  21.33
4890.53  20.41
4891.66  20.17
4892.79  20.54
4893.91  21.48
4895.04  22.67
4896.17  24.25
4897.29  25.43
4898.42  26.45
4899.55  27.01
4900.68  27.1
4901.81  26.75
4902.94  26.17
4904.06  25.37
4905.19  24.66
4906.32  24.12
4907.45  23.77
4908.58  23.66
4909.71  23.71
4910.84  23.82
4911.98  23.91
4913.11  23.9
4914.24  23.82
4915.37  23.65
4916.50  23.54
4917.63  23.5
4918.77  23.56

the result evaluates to 1.46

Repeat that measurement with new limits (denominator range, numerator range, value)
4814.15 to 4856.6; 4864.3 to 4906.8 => 1.24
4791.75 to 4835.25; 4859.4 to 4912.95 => 1.21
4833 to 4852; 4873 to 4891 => 1.32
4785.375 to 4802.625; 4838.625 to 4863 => 1.09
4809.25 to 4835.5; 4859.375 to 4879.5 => 1.54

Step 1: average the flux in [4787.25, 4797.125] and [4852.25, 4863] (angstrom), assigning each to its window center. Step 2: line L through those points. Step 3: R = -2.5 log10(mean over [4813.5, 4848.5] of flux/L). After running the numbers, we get 0.46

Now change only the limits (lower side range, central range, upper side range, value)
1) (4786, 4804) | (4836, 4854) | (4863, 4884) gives 0.260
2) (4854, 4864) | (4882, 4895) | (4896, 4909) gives 0.206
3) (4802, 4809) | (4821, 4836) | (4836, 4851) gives 0.240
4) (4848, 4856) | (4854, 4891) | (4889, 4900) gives -0.070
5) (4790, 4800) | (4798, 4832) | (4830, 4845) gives -0.146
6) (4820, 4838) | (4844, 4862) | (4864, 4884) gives -0.229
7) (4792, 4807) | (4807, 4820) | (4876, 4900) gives 0.120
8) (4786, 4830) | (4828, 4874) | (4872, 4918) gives -0.051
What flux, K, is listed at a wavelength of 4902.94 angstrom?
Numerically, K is 26.17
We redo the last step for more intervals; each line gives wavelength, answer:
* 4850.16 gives 31.79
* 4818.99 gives 23.41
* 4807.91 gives 26.38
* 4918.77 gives 23.56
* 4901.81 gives 26.75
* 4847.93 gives 27.6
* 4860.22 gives 33.68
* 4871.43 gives 32.41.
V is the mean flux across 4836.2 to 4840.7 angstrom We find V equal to 14.8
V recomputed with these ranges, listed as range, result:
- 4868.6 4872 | 32.2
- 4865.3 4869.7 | 31.8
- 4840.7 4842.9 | 16.1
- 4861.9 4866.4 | 32.4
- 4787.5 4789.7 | 27.7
